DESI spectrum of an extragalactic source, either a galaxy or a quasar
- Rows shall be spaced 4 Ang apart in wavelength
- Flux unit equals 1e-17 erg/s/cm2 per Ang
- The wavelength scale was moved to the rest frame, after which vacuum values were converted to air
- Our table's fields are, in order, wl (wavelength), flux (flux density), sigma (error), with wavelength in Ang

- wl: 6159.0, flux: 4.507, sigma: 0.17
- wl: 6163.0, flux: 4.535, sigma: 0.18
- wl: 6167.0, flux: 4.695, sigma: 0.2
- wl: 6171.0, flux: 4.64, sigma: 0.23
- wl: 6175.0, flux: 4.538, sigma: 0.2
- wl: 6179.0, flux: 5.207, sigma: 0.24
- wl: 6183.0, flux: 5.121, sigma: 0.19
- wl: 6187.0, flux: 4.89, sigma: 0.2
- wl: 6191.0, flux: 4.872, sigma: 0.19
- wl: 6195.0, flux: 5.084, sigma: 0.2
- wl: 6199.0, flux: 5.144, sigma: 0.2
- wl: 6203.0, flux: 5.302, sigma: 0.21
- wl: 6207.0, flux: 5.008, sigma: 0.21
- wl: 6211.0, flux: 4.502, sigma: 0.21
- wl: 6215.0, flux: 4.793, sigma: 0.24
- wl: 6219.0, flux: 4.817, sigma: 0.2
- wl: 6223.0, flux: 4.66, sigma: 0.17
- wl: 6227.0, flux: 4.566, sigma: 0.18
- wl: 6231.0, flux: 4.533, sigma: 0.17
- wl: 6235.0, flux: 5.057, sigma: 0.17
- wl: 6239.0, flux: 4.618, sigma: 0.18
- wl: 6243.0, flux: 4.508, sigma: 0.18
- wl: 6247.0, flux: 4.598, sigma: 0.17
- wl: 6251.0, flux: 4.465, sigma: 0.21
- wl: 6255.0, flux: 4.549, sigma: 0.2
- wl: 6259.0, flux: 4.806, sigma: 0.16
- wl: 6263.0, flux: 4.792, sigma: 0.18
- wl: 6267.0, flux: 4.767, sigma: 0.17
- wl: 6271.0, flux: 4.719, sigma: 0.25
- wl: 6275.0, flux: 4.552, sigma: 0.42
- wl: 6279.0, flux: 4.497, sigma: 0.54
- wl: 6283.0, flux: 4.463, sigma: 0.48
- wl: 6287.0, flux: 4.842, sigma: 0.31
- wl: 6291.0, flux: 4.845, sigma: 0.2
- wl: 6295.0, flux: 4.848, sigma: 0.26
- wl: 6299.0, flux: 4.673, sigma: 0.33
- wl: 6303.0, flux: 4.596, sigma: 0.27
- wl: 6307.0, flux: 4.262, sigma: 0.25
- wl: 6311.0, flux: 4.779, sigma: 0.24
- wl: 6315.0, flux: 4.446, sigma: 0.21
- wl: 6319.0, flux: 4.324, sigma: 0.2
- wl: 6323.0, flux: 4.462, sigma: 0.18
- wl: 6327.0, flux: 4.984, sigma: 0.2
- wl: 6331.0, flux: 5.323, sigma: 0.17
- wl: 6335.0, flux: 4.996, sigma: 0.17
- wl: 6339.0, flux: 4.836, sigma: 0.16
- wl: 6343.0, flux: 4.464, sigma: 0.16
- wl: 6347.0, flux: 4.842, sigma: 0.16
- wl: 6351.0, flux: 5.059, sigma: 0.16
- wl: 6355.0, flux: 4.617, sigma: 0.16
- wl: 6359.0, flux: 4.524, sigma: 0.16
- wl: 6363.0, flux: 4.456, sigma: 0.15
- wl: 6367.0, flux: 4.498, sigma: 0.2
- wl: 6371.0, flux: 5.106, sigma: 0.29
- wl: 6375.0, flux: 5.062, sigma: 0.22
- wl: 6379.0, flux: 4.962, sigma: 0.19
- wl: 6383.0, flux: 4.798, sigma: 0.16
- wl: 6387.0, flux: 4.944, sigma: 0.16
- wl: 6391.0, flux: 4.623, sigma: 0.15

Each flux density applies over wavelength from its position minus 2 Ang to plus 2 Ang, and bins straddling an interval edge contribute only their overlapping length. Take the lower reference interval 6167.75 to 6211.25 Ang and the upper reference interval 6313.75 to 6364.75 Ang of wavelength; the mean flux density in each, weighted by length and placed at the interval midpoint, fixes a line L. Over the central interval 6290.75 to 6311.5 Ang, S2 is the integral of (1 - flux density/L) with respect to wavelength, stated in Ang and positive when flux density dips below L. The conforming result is 0.6 Ang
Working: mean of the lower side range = 4.95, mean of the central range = 4.64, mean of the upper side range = 4.72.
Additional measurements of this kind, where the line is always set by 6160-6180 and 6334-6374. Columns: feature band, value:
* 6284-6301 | -0.21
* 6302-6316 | 0.61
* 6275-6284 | 0.42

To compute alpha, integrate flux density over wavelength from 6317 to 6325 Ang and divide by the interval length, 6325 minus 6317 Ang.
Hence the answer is 4.39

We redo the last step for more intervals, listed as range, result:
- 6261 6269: 4.78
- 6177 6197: 5.03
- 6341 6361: 4.7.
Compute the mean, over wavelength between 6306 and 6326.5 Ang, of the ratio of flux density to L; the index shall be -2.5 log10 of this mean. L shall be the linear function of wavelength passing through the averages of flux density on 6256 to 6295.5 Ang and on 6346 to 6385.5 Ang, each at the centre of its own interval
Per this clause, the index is 0.06 mag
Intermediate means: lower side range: 4.7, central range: 4.5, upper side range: 4.79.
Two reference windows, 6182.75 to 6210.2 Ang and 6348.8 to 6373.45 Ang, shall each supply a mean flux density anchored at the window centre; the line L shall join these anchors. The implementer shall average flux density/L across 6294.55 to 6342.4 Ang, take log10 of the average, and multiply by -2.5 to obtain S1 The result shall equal 0.023 mag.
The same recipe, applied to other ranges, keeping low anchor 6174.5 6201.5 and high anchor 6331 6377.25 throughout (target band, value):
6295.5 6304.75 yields 0.04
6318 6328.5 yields 0.05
